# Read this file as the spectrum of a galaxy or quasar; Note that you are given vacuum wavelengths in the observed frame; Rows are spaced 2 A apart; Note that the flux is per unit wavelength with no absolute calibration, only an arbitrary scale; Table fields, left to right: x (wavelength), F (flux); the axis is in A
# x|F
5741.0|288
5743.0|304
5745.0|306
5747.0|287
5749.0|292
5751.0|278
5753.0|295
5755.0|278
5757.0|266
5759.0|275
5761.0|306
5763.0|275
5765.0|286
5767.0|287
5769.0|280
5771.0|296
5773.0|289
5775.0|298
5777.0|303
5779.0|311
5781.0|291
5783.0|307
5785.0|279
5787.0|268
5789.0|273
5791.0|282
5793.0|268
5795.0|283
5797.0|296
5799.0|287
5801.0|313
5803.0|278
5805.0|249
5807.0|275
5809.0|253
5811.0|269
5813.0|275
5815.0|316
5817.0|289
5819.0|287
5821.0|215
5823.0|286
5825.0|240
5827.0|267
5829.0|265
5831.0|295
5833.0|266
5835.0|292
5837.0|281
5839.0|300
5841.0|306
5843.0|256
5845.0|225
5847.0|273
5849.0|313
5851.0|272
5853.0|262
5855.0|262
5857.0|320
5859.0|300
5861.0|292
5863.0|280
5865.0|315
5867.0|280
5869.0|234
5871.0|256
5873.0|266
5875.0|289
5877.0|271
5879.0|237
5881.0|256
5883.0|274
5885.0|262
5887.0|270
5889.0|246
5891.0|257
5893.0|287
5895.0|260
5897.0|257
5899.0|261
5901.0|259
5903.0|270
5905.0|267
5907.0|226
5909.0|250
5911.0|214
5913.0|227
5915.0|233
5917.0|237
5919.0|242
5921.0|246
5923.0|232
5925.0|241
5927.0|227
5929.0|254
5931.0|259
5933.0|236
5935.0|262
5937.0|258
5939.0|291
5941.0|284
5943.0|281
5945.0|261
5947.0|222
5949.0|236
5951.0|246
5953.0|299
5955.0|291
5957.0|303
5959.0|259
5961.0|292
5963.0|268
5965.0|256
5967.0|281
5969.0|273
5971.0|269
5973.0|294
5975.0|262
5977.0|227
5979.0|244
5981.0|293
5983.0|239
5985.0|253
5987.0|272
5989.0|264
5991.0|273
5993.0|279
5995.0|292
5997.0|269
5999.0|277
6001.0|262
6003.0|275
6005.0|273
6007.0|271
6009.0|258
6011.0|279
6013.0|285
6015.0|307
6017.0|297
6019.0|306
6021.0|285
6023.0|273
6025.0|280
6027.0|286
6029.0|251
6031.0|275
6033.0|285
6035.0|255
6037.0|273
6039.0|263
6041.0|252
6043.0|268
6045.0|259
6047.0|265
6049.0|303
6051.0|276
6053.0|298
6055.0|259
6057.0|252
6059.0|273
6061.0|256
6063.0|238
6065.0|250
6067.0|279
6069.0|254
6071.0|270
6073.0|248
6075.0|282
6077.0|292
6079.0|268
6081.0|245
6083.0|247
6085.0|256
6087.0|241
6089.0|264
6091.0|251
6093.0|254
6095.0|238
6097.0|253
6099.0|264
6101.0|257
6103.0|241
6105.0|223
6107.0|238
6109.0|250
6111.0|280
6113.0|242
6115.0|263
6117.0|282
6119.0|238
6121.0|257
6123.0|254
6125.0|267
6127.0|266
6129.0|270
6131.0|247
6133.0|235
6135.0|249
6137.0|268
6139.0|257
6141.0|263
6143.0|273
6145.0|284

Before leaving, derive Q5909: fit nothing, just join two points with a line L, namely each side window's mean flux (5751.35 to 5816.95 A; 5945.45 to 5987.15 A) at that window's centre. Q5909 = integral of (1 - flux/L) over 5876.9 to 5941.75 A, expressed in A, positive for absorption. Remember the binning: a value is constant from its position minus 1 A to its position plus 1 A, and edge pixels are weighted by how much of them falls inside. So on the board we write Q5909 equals 4.5 A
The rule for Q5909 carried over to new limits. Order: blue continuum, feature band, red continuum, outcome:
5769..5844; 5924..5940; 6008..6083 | 1.3 A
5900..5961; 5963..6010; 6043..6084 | -1.5 A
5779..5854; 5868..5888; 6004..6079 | 1.1 A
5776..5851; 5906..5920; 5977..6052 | 2.2 A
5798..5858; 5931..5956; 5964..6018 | 0.8 A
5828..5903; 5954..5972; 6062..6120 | -0.8 A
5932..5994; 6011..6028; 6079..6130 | -1.8 A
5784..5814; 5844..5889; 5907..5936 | -2.9 A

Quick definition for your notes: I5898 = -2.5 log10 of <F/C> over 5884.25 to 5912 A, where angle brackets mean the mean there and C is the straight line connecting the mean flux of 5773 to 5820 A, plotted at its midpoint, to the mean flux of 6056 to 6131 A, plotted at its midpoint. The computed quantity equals 0.08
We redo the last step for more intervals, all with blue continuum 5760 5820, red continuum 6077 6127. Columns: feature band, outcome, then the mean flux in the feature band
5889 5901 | 0.05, 262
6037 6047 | -0.01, 262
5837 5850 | 0.00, 279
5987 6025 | -0.06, 279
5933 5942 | 0.00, 270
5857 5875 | -0.01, 281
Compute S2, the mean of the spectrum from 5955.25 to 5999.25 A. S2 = 270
